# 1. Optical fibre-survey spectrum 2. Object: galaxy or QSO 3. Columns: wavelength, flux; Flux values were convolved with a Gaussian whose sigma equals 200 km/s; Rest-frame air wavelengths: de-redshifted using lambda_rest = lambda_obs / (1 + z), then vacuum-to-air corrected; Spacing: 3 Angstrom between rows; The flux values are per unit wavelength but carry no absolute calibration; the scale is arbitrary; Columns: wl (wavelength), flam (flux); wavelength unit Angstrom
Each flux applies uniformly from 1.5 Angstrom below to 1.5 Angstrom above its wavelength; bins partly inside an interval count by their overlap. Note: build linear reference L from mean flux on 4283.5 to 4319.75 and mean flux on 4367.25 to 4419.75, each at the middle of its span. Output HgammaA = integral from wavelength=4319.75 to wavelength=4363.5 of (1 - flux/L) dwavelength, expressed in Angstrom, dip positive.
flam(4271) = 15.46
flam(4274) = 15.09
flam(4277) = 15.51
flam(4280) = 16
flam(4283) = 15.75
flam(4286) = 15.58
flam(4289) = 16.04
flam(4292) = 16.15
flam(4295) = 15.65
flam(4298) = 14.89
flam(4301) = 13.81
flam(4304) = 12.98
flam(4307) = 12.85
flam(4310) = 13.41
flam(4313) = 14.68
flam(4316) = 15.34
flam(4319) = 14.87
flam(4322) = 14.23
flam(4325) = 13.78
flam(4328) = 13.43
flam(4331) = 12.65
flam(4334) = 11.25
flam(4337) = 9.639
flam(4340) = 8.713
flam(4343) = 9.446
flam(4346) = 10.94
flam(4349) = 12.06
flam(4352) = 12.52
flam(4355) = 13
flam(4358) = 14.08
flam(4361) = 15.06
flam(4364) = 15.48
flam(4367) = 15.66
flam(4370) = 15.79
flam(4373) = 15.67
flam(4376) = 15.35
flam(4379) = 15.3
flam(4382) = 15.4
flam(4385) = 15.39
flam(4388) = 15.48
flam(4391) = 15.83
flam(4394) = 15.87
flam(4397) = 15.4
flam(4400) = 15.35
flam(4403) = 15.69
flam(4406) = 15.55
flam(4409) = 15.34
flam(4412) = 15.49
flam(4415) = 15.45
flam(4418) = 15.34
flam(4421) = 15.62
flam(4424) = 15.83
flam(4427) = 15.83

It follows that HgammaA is 8.0 Angstrom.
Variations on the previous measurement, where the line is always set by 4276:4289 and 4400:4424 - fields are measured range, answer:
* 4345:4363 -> 2.9 Angstrom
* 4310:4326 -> 1.2 Angstrom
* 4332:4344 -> 4.4 Angstrom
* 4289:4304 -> 0.7 Angstrom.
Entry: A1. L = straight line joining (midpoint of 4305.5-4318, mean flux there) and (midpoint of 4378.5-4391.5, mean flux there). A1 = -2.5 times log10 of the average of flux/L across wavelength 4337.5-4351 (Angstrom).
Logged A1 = 0.38 mag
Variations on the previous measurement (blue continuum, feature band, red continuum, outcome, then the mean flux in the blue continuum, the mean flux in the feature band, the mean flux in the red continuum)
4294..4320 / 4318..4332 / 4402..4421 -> 0.05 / 14.2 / 13.8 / 15.5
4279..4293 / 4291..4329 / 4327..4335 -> -0.02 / 15.9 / 14.3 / 12.5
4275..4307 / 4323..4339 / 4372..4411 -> 0.25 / 15.1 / 12.1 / 15.5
